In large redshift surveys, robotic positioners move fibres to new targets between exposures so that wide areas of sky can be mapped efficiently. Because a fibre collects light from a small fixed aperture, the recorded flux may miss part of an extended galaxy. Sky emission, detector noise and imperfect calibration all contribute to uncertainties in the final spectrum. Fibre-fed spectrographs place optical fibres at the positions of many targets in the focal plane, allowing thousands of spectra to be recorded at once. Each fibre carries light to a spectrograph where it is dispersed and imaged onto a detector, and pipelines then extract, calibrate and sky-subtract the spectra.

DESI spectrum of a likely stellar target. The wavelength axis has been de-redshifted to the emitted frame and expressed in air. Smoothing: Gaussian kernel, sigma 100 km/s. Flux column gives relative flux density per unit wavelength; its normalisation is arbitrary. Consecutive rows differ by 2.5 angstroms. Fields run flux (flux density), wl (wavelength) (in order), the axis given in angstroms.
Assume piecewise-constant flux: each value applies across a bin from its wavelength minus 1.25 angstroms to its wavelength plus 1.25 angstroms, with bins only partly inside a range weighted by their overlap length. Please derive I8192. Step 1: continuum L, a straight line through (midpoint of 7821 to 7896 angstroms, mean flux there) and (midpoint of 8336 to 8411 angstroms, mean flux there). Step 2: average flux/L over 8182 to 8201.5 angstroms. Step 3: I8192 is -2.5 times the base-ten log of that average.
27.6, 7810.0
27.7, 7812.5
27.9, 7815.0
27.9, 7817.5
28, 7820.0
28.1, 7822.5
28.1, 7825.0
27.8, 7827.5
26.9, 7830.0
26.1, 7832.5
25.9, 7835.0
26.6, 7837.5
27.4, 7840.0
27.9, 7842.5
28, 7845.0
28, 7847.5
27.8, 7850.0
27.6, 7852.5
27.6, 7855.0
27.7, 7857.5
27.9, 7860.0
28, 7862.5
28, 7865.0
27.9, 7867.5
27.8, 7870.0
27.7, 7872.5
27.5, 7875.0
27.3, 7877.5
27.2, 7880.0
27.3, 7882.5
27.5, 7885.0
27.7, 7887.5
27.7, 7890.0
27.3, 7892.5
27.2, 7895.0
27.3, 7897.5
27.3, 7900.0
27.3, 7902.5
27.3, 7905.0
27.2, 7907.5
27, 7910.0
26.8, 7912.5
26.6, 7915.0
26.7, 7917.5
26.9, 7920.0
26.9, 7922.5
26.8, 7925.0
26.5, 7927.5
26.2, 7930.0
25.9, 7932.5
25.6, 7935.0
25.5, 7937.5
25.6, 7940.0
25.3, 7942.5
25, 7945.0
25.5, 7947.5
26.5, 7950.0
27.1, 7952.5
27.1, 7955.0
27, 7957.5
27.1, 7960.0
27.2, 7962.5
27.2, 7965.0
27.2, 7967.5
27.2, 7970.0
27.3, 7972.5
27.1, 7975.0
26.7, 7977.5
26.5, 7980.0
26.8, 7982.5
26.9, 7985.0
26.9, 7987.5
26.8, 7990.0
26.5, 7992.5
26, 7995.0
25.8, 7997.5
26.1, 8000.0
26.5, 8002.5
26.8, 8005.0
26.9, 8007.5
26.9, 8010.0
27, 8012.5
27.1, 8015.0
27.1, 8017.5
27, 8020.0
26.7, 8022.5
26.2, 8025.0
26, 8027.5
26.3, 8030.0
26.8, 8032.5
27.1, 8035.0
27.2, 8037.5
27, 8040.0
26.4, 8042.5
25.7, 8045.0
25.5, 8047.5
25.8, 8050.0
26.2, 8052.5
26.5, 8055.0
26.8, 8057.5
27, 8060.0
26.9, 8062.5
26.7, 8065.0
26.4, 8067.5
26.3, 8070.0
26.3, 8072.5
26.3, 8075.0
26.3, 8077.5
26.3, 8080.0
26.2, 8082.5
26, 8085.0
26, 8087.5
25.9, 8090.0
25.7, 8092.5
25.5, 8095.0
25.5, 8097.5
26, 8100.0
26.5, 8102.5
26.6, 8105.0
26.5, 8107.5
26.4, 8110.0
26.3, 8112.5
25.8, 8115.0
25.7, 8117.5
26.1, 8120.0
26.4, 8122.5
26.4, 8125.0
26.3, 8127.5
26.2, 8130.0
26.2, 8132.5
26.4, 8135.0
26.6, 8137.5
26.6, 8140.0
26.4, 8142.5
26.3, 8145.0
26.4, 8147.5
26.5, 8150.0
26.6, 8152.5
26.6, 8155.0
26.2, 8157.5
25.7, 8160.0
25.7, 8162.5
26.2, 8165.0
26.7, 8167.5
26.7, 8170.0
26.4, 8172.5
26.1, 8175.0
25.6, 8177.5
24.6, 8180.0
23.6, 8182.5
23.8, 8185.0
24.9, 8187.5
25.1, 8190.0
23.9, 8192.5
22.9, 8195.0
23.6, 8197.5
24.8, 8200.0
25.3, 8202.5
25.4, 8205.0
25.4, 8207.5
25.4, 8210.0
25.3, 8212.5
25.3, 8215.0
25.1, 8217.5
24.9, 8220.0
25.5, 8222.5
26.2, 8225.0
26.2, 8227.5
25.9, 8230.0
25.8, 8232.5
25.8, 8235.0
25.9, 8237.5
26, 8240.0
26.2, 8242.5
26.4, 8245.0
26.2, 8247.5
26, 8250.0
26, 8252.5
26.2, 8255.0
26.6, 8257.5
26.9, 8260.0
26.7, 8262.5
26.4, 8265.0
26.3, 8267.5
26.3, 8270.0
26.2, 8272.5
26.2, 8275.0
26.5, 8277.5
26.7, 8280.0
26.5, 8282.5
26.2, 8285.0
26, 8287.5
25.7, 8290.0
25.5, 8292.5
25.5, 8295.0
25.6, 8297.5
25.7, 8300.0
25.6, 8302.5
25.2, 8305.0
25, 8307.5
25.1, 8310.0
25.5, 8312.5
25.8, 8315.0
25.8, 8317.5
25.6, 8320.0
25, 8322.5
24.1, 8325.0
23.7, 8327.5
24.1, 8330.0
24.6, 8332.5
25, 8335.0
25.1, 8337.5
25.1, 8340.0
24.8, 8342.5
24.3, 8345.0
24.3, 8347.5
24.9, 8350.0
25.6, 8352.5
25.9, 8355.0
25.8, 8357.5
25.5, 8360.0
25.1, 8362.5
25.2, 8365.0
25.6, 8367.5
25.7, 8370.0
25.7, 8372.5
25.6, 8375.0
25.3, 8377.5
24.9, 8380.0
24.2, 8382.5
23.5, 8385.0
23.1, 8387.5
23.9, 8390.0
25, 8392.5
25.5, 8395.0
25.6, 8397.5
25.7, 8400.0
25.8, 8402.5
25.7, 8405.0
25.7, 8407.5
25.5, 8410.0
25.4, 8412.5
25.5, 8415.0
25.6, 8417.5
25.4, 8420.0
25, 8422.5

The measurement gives 0.08 mag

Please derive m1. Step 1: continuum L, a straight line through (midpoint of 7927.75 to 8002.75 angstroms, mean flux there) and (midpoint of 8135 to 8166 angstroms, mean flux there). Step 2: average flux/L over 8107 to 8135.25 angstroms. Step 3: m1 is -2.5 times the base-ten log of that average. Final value 0.01 mag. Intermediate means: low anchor 26.5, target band 26.2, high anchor 26.3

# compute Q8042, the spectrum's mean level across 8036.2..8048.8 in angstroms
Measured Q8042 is 26.4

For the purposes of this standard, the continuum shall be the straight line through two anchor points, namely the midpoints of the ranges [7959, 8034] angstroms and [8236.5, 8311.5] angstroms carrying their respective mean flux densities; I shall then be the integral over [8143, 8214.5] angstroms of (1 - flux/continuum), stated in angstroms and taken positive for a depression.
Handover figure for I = 2.34 angstroms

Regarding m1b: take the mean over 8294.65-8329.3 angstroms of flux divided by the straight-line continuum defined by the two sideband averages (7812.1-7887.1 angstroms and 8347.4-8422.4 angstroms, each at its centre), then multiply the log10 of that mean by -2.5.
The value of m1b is 0.01 mag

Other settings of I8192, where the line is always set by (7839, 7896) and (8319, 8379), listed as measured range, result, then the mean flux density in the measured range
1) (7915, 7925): 0.02 mag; 26.8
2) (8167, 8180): 0.00 mag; 26.1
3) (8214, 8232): 0.01 mag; 25.6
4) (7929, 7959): 0.05 mag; 26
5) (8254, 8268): -0.04 mag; 26.5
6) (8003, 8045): 0.00 mag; 26.7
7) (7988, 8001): 0.03 mag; 26.3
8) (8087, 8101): 0.03 mag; 25.8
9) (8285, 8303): -0.01 mag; 25.7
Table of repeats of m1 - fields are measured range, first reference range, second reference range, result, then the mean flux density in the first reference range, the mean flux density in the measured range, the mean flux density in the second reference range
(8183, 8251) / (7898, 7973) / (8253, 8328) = 0.03 mag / 26.6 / 25.3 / 25.8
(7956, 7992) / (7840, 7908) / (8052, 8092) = 0.00 mag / 27.6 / 27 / 26.4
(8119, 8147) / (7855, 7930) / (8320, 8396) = -0.01 mag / 27.3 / 26.4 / 24.9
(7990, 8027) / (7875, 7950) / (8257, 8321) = 0.00 mag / 26.7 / 26.6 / 26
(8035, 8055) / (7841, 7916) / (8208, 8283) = 0.02 mag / 27.5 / 26.3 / 26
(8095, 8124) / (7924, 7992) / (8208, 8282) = 0.01 mag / 26.5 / 26.1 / 26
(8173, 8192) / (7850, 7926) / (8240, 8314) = 0.06 mag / 27.4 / 24.8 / 26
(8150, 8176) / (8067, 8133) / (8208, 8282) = -0.01 mag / 26.1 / 26.3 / 26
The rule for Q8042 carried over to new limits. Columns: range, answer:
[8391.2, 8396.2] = 25.2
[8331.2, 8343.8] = 24.9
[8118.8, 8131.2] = 26.3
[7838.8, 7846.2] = 27.8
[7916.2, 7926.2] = 26.8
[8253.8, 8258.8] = 26.4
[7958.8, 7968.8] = 27.2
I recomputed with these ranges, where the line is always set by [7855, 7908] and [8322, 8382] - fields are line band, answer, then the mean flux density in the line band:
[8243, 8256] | -0.3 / 26.2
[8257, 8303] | -1.4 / 26.2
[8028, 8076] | 0.3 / 26.5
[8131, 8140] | -0.1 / 26.4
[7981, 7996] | 0.2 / 26.7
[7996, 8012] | 0.2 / 26.5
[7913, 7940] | 0.9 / 26.3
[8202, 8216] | 0.2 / 25.4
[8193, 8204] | 0.7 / 24.2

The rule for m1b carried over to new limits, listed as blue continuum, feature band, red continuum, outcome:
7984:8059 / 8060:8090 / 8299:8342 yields 0.00 mag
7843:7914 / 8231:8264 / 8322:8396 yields -0.03 mag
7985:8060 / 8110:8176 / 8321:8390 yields -0.01 mag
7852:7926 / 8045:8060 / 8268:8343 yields 0.02 mag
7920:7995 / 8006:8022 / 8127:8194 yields -0.03 mag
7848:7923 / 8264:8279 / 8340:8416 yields -0.03 mag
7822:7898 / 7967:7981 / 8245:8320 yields 0.00 mag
